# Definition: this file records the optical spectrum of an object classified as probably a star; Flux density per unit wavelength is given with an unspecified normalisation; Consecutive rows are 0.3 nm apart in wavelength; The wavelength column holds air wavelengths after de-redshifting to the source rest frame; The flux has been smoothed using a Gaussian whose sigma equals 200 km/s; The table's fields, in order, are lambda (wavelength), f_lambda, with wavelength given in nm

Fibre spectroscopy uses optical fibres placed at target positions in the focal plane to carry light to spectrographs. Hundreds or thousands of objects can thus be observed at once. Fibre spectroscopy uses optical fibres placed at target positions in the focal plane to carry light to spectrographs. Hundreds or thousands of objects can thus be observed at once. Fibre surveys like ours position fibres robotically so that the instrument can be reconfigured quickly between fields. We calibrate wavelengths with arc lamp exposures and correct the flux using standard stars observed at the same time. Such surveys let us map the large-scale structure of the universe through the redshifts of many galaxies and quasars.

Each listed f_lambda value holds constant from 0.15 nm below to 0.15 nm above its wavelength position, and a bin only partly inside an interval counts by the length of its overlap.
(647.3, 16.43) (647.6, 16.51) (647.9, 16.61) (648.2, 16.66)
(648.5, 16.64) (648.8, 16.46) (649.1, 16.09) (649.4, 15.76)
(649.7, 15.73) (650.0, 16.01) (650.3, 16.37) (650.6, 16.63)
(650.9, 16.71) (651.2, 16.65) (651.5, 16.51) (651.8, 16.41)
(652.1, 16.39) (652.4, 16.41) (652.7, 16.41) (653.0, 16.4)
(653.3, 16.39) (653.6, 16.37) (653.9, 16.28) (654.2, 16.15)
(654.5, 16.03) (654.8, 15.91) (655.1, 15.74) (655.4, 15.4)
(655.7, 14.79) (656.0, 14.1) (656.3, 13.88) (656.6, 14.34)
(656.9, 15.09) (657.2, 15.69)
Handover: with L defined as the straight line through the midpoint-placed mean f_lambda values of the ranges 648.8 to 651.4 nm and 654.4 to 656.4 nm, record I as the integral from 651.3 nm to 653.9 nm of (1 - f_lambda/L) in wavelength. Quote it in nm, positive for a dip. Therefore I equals -0.11 nm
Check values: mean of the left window 16.3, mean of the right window 15.1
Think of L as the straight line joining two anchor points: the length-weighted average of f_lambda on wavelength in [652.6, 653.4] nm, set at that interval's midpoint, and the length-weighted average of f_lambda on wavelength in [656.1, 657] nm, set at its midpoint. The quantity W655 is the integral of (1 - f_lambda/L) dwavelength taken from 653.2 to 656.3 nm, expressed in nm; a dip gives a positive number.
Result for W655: -0.04 nm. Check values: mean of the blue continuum 16.4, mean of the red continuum 14.4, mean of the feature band 15.6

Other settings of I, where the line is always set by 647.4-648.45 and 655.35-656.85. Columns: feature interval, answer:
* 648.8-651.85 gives -0.06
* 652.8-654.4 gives -0.13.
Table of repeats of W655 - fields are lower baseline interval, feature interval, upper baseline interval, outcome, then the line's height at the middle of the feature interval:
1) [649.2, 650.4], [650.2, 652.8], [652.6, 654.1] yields -0.06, 16.2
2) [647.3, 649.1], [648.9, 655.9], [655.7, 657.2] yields -0.29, 15.5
